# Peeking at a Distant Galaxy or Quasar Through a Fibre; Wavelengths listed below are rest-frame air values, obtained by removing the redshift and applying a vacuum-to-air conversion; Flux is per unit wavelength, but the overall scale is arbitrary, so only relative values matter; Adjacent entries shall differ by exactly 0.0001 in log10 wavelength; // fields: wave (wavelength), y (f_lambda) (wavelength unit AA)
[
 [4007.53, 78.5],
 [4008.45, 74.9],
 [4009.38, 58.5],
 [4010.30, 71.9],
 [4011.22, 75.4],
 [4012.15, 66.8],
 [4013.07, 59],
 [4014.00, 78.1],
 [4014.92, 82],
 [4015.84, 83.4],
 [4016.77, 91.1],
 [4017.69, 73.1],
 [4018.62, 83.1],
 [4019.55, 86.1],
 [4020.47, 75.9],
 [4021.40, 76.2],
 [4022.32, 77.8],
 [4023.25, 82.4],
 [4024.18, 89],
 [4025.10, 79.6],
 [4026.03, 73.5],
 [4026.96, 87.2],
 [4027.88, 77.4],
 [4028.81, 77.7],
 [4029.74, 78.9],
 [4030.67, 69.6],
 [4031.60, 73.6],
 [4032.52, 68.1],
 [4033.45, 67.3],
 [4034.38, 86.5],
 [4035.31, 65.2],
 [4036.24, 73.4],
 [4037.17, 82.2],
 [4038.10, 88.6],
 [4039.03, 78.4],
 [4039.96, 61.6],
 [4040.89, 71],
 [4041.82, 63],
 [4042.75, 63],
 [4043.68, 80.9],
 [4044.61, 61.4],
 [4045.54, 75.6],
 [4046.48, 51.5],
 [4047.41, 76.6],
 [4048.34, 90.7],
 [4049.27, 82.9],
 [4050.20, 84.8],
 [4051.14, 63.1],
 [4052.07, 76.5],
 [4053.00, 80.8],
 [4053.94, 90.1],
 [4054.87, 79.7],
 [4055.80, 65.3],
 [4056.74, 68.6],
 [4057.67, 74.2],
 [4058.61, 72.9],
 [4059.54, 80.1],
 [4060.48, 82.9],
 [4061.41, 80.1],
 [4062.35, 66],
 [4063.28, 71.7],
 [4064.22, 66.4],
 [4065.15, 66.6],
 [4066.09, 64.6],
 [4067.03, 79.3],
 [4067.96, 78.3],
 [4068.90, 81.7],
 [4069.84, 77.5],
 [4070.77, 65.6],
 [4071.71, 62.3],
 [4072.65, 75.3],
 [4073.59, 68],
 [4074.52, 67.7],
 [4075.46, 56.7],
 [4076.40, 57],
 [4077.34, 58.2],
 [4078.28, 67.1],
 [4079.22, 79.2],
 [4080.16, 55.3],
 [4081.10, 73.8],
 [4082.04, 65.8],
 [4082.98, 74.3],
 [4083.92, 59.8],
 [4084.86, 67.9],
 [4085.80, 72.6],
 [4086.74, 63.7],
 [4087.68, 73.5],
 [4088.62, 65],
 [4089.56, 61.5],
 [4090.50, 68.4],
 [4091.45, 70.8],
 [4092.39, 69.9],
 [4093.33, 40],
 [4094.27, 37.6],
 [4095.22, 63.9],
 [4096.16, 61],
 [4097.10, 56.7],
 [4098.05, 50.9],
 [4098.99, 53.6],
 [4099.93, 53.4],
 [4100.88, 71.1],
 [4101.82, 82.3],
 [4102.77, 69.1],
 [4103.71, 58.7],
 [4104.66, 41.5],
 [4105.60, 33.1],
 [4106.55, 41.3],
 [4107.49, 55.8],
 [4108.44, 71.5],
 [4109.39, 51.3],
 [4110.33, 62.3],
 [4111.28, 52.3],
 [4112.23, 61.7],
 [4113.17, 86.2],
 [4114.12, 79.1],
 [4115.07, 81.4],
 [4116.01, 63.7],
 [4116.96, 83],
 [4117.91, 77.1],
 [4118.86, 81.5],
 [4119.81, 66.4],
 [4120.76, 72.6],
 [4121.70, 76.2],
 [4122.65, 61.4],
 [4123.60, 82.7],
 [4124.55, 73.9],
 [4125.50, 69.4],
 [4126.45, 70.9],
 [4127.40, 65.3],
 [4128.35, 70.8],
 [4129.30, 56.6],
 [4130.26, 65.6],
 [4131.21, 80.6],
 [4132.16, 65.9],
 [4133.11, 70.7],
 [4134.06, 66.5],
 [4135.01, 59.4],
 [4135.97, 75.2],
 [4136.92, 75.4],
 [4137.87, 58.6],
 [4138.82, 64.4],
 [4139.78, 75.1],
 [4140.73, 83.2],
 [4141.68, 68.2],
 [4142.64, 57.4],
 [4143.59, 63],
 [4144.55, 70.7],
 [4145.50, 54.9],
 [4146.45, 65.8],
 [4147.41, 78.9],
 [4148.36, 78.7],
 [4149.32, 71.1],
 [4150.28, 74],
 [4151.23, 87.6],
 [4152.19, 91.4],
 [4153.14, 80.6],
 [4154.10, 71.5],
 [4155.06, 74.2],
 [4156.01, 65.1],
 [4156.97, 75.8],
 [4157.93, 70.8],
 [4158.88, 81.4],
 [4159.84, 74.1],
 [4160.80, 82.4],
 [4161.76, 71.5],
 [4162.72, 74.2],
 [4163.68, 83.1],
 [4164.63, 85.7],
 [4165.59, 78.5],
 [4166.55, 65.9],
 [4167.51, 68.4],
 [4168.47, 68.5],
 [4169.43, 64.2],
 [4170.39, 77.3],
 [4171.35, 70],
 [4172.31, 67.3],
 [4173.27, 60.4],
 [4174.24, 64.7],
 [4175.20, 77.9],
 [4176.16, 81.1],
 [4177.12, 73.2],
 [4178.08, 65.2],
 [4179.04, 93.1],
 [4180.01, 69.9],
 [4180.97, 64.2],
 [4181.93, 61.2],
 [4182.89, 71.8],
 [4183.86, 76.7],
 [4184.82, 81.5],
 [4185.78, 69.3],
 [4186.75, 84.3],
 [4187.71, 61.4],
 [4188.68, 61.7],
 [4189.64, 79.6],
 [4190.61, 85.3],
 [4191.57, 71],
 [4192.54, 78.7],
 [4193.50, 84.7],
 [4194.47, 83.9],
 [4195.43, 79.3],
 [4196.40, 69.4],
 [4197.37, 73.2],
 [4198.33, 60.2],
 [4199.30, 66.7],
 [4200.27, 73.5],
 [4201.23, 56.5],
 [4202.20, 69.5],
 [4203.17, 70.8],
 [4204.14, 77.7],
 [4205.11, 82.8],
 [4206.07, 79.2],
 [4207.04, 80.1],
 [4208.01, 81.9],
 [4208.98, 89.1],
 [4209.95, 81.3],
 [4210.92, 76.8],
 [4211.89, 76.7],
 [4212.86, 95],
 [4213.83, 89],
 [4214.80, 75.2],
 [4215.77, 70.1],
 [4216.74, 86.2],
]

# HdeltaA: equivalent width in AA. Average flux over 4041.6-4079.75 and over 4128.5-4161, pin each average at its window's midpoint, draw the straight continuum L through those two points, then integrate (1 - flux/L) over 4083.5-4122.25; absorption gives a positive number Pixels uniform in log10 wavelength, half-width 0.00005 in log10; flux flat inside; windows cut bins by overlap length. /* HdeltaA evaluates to 4.39 AA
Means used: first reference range 72.1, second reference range 71.5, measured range 63.7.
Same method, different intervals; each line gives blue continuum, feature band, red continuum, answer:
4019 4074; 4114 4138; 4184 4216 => 1.4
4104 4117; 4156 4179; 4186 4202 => -1.4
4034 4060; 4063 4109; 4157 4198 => 6.6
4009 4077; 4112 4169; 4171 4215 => 1.5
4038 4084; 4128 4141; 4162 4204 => 0.6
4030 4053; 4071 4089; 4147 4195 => 1.8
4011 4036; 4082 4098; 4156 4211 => 2.8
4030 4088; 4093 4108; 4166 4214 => 3.7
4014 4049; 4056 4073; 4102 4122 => -0.3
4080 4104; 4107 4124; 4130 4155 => -0.8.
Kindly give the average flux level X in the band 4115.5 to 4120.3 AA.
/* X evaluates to 74.4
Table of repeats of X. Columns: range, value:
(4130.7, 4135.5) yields 68.6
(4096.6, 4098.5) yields 53.9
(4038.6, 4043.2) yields 67.4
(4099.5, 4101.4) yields 62.9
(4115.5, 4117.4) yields 73.6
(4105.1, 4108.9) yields 50.3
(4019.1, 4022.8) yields 79.1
